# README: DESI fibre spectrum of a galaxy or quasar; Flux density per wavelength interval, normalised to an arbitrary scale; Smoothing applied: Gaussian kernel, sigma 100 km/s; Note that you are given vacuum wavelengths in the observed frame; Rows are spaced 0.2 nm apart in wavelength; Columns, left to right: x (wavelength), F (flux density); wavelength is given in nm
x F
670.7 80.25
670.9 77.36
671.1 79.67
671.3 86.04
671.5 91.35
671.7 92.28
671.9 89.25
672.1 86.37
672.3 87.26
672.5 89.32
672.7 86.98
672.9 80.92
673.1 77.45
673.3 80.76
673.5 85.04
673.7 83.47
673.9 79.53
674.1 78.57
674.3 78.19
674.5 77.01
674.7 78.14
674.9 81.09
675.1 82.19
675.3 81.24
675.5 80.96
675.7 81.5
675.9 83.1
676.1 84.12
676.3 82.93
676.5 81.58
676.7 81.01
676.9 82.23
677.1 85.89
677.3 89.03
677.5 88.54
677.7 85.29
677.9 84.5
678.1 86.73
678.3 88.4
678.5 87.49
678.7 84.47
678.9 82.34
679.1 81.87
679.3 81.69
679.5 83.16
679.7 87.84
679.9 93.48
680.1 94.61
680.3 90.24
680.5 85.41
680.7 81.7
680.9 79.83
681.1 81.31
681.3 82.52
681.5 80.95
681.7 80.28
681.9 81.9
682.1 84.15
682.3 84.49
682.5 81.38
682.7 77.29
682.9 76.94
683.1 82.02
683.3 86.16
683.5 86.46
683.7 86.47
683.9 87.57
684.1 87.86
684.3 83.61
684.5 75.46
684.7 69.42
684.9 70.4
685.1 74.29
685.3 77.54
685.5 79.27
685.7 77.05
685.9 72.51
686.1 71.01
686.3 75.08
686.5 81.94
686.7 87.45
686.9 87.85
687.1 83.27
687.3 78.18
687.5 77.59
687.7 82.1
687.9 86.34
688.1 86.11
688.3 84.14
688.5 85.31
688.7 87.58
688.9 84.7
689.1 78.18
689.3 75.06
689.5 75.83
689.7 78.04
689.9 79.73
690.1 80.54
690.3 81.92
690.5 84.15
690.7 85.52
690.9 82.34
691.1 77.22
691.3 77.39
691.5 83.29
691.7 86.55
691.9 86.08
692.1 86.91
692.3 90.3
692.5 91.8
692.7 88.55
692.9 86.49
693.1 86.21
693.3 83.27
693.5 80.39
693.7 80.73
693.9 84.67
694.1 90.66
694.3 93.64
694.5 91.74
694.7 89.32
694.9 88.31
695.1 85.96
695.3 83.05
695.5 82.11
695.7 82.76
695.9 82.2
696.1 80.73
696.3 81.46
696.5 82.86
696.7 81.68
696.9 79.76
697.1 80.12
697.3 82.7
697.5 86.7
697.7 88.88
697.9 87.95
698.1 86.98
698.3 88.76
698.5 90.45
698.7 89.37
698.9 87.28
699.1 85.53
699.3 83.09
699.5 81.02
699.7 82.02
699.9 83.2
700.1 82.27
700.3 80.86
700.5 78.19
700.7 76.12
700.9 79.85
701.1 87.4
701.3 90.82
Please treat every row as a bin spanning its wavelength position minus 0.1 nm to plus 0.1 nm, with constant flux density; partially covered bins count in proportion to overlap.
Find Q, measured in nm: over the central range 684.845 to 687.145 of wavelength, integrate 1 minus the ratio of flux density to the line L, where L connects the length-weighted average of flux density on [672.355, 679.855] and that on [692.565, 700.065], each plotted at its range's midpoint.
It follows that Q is 0.16 nm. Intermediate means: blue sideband 83.2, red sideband 85.2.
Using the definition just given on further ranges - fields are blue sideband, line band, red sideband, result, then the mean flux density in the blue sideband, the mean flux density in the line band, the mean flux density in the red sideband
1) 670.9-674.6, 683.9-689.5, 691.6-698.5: 0.323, 83.7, 80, 85.7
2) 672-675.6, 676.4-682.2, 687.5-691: -0.198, 81.9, 84.8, 82.1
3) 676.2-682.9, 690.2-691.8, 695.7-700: 0.039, 84.3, 82.3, 84.4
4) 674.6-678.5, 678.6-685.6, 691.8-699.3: 0.158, 83.7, 82.4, 85.8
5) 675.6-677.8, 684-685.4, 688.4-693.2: 0.113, 84.1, 76.9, 83.3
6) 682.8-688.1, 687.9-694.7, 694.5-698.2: -0.146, 80.3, 84.2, 84.3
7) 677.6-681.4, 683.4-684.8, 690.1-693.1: 0.046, 85.4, 82.4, 84.8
